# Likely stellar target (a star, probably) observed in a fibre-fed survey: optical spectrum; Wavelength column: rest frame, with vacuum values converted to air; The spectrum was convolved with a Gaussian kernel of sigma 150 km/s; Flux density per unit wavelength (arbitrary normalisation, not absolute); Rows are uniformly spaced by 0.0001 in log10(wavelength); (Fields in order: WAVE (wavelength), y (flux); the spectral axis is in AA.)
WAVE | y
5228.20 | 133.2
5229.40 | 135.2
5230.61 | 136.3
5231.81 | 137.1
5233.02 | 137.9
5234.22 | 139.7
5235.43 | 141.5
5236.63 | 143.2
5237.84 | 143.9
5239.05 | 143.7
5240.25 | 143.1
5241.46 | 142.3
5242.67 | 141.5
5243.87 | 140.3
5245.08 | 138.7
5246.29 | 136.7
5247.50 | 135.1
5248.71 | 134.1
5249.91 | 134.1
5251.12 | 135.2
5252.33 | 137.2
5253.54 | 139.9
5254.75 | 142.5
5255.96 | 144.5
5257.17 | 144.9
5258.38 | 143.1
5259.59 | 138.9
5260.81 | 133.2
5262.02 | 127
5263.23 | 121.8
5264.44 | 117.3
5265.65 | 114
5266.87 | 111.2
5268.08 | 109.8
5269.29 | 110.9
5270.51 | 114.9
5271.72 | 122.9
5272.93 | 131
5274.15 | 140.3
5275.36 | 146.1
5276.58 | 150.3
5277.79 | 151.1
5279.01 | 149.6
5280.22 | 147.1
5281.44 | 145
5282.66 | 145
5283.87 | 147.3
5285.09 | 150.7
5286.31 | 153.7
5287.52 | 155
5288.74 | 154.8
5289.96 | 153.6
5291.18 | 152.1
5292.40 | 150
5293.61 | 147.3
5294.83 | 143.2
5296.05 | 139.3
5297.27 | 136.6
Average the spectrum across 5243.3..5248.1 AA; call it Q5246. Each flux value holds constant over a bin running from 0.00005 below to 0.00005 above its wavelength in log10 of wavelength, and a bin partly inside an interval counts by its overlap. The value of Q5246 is 137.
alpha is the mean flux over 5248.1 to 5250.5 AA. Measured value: 134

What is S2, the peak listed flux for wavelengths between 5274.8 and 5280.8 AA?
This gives 151.1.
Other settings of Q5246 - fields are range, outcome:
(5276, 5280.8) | 150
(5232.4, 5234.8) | 139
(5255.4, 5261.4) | 141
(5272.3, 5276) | 139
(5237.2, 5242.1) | 143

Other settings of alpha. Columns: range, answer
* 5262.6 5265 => 120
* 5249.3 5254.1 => 137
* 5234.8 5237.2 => 142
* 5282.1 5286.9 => 149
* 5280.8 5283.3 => 145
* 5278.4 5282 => 147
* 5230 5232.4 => 137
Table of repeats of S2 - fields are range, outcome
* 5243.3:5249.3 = 140.3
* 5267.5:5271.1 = 114.9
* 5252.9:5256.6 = 144.5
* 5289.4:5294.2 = 153.6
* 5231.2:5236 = 141.5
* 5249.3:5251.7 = 135.2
